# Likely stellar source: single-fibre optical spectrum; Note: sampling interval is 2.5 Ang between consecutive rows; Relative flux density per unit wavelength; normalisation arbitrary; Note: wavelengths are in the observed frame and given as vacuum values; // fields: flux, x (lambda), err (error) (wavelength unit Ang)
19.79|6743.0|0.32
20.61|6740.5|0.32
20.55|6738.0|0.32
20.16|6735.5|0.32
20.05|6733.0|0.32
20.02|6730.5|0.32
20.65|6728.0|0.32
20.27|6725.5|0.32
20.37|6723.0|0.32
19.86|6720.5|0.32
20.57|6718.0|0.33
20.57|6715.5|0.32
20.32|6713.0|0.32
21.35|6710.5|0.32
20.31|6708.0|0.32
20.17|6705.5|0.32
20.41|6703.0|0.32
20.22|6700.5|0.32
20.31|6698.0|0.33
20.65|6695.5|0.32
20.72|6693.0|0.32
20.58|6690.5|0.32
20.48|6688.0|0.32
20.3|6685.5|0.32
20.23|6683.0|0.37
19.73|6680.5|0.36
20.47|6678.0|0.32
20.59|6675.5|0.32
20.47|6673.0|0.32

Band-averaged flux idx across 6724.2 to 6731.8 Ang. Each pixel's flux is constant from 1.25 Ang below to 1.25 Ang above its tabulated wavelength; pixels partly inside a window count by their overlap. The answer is 20.3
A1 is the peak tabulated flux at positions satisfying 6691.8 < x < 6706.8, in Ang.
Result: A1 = 20.72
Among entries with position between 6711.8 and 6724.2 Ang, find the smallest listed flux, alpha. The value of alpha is 19.86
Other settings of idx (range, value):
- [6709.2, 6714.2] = 20.8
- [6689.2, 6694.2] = 20.6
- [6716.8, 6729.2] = 20.3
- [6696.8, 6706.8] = 20.3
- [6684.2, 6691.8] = 20.5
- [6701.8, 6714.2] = 20.5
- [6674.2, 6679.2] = 20.5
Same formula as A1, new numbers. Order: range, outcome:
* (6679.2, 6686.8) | 20.3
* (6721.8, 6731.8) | 20.65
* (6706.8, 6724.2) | 21.35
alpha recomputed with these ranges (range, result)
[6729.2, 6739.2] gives 20.02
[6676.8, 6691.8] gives 19.73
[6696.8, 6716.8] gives 20.17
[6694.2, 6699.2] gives 20.31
